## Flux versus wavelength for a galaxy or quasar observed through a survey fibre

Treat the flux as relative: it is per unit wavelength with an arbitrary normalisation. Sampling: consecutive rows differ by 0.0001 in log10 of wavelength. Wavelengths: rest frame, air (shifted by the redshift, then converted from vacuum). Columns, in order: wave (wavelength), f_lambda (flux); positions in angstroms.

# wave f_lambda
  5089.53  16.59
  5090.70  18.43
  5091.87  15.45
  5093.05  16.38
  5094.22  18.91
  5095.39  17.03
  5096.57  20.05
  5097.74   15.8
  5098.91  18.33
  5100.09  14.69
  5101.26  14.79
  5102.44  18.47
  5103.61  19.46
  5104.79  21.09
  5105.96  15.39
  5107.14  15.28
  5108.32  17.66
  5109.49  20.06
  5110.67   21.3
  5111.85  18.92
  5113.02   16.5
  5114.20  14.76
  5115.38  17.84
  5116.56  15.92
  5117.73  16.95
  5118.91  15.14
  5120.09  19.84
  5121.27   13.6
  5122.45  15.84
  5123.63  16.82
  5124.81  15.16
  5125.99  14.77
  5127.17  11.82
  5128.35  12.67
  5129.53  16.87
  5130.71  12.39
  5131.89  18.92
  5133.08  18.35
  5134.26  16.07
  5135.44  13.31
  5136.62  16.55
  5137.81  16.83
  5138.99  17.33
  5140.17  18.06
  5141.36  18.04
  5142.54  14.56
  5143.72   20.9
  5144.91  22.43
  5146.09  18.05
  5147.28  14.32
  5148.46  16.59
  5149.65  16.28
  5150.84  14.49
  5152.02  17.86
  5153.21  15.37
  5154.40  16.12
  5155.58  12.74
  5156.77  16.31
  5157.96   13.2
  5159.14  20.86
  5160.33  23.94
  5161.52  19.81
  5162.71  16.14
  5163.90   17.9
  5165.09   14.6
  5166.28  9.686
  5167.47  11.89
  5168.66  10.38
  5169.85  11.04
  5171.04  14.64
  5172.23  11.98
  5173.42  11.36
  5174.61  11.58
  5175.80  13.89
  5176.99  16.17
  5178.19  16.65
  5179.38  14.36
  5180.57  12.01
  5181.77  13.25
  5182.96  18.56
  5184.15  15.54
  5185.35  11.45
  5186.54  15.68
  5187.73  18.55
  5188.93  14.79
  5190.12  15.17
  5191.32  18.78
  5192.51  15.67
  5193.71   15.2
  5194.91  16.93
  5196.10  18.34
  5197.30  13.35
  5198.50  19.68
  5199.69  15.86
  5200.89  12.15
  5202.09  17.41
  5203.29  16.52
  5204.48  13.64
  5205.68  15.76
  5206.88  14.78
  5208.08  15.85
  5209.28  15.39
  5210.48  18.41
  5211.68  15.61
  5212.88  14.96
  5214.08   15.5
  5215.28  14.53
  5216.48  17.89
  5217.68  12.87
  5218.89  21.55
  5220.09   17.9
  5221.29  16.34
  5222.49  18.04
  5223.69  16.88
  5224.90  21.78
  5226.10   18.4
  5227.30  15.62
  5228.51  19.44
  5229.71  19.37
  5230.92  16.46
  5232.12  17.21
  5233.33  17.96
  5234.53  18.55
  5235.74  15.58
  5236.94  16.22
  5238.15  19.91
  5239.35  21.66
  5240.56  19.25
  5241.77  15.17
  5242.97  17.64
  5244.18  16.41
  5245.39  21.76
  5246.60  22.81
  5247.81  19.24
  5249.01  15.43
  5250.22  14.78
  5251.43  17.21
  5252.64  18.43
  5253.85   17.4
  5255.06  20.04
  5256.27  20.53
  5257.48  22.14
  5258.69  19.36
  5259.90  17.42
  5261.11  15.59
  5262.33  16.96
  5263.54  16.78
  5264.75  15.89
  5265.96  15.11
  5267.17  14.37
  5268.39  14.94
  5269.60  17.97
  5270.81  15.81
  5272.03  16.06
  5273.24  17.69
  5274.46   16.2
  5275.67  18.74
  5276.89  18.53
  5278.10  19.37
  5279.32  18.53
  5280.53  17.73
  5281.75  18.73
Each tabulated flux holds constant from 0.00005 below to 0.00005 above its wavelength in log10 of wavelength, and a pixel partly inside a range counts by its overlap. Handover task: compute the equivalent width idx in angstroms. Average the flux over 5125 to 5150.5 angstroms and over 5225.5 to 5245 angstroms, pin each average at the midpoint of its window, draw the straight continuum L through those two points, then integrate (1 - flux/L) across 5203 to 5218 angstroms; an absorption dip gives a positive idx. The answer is 1.7 angstroms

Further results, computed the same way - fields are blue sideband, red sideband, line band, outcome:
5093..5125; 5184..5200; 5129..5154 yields -0.1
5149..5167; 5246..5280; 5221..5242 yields -1.0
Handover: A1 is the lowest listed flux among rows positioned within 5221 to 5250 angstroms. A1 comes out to 15.17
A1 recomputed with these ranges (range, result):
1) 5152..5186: 9.686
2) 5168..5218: 10.38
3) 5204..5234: 12.87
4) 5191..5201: 12.15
